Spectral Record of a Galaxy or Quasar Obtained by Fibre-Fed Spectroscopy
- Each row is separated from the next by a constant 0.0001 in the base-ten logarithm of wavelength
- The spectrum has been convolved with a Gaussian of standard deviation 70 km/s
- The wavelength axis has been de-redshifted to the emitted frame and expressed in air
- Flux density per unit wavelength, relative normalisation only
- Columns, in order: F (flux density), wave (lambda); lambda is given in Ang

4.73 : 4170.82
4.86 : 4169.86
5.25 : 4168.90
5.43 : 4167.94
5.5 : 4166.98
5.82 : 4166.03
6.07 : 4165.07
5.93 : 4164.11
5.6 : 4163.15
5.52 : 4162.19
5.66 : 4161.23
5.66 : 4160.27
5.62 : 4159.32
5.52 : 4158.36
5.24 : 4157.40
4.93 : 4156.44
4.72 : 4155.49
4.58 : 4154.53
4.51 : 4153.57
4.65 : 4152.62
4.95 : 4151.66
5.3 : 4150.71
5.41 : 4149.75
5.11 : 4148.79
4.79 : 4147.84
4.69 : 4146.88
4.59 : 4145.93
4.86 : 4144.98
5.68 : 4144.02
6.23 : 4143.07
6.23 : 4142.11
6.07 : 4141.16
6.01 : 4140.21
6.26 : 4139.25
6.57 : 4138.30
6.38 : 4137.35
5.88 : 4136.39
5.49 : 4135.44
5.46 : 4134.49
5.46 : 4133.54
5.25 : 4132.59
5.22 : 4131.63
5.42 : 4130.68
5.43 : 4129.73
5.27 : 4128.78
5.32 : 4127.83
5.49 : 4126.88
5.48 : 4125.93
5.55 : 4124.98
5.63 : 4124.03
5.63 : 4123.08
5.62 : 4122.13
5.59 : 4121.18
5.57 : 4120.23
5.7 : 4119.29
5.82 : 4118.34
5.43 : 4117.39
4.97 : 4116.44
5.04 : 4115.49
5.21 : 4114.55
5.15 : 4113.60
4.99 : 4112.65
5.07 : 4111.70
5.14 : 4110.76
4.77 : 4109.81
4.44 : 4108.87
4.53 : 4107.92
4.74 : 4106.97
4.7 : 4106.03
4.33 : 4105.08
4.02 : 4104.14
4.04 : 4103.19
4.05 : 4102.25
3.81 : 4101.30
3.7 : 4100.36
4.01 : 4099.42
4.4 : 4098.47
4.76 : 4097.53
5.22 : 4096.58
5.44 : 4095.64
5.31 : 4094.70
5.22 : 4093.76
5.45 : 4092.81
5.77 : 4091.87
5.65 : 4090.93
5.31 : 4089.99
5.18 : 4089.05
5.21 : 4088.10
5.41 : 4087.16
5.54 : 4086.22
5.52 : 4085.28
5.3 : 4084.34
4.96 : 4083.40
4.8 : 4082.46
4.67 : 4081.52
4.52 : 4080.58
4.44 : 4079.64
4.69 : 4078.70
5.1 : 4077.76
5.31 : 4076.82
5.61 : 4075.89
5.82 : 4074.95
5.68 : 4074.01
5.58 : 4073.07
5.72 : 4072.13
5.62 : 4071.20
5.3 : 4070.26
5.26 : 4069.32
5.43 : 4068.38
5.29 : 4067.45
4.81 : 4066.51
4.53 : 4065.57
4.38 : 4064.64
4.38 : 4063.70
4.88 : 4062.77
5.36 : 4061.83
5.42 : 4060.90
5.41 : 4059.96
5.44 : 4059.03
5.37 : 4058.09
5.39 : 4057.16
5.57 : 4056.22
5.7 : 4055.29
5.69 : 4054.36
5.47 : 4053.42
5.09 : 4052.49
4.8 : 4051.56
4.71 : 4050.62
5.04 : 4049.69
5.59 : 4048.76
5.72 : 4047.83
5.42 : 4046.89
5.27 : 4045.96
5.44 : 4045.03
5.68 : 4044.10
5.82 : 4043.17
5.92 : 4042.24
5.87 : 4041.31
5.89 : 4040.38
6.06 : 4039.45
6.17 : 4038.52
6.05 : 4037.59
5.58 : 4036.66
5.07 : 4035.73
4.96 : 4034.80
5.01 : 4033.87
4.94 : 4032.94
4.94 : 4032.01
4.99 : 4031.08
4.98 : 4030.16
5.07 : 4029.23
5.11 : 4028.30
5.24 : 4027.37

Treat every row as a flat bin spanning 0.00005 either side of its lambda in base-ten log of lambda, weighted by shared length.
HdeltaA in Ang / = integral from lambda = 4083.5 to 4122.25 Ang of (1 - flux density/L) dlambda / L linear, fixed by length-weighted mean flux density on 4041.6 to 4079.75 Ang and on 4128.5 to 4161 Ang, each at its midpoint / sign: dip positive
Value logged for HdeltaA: 2.6 Ang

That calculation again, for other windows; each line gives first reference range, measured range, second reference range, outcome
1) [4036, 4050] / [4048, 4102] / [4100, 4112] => -1.1 Ang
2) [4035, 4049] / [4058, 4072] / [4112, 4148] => 1.3 Ang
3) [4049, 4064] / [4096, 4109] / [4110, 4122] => 2.3 Ang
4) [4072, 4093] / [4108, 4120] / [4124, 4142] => 0.8 Ang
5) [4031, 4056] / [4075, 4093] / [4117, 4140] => 1.1 Ang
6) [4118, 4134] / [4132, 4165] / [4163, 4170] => 0.6 Ang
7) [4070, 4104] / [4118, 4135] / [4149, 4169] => -1.0 Ang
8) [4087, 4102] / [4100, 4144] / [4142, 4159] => -2.1 Ang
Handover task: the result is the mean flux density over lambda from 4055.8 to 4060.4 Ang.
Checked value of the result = 5.43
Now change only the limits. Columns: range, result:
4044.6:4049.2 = 5.48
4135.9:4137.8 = 6.1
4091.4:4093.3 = 5.6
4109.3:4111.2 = 4.95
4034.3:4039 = 5.56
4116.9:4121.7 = 5.62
